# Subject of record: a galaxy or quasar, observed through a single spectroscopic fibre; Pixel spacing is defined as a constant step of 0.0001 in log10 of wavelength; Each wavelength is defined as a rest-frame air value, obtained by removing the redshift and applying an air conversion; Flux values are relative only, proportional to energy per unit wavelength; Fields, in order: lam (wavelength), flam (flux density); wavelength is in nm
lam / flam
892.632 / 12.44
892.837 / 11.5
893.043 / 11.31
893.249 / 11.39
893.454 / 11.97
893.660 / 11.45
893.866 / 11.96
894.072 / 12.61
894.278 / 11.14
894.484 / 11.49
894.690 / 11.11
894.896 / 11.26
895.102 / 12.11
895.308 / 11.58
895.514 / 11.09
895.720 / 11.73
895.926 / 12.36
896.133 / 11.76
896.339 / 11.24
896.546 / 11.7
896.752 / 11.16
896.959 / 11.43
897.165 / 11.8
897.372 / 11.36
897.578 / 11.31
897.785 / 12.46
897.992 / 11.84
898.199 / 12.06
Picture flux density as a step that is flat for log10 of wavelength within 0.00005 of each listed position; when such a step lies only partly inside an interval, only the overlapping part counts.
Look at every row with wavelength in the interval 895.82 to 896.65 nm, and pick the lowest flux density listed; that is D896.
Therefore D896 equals 11.24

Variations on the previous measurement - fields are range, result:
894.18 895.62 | 11.09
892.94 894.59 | 11.14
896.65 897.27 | 11.16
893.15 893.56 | 11.39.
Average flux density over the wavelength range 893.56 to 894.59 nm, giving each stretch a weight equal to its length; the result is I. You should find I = 11.7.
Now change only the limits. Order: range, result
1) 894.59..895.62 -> 11.4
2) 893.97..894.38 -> 11.9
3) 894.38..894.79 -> 11.3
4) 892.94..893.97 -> 11.6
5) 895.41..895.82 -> 11.4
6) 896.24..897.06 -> 11.4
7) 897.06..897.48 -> 11.6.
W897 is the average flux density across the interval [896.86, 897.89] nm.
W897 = 11.7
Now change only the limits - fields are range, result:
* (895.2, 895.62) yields 11.4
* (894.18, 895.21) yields 11.4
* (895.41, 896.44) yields 11.6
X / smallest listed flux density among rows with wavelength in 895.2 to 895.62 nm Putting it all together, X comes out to 11.09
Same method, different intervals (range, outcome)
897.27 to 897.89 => 11.31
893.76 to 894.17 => 11.96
